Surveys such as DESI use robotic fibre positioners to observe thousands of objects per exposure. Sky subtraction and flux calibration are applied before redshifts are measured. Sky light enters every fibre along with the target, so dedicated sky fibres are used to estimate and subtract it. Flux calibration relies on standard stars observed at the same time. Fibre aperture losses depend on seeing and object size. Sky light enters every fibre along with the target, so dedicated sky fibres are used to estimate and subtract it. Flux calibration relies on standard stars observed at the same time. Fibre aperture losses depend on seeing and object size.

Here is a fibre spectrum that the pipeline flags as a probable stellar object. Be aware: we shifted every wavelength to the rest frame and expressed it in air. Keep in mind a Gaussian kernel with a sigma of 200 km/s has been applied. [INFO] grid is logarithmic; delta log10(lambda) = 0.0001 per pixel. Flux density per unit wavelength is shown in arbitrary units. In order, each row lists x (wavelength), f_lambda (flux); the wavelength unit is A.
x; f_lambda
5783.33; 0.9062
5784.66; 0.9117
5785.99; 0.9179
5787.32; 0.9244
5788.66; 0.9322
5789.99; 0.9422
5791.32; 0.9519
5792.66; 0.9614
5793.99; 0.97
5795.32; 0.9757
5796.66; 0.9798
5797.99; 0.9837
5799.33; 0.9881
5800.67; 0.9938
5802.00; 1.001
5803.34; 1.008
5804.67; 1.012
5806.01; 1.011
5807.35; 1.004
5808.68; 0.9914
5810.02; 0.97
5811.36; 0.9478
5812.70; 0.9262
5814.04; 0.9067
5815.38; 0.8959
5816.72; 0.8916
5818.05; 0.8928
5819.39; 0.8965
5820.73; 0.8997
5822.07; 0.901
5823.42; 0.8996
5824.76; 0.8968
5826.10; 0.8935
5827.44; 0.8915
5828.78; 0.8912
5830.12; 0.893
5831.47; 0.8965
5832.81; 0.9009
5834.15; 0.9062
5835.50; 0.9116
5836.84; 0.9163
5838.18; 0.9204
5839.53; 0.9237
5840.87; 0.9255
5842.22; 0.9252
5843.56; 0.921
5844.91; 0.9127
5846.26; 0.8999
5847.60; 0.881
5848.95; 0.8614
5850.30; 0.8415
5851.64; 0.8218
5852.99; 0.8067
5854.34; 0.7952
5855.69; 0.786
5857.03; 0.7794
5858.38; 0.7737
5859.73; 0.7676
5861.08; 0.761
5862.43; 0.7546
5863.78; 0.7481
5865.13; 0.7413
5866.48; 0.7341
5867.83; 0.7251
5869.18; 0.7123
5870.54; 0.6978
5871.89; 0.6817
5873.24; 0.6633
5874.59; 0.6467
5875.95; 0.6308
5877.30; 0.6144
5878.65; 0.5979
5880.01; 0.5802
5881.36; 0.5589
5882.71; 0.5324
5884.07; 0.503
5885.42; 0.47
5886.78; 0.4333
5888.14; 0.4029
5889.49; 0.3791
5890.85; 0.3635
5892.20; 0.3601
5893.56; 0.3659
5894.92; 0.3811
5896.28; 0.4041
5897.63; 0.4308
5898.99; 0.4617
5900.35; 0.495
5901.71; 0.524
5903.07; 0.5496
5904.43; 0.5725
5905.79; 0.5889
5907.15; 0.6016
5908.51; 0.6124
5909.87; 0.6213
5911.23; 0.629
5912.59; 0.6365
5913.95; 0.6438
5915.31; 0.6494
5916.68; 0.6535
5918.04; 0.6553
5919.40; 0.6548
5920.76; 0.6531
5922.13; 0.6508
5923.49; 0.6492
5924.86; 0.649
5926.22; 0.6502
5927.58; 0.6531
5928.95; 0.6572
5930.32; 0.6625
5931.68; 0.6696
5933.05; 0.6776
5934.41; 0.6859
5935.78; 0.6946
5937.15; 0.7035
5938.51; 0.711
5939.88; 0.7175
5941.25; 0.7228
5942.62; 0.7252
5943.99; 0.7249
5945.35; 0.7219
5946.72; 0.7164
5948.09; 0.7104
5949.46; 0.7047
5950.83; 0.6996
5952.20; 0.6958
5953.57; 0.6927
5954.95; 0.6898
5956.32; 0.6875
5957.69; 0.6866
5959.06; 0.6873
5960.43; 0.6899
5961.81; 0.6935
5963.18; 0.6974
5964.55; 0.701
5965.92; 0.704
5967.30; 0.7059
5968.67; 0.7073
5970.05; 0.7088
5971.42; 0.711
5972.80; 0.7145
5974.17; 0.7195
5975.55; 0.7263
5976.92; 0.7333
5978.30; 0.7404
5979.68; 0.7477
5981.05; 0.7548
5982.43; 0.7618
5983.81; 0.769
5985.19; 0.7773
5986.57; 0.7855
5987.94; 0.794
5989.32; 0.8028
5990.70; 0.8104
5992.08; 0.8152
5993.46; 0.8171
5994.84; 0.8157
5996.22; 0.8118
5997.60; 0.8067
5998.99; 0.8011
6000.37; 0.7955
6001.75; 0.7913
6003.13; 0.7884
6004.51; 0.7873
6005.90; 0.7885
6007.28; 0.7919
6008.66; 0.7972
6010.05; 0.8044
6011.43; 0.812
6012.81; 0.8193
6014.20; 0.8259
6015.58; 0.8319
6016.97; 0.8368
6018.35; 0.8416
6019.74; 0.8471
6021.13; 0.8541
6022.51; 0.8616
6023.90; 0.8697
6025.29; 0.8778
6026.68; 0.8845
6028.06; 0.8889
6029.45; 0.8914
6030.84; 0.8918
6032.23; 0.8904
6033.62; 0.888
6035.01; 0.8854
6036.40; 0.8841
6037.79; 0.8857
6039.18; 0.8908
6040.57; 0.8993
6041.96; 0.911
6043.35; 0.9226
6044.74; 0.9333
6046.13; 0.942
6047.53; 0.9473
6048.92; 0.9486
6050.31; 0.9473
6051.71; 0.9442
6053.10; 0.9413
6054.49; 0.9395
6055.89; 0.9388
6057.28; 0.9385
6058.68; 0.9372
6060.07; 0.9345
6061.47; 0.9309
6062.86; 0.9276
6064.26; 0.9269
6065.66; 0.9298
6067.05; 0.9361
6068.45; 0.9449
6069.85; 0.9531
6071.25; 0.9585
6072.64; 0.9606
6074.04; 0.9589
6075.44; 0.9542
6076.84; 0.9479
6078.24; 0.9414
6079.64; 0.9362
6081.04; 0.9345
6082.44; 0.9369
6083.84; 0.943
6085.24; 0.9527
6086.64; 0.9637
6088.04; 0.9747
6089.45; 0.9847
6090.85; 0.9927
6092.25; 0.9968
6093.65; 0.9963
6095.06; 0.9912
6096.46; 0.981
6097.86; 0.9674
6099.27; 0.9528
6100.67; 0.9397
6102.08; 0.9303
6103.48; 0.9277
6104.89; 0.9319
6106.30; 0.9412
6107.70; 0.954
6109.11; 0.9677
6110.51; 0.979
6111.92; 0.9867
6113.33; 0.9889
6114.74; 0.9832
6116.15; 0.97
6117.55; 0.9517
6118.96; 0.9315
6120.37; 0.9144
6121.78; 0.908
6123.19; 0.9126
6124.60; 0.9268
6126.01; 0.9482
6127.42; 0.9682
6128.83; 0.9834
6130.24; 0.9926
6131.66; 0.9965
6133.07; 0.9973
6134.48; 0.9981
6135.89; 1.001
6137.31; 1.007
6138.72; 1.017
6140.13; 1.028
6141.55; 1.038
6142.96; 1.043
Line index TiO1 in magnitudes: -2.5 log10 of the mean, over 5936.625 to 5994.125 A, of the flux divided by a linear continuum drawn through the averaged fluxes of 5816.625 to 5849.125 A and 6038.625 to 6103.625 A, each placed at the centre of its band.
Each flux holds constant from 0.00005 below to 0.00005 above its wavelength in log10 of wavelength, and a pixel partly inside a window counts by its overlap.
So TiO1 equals 0.26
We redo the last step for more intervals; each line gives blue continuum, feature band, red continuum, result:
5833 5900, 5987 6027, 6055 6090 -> 0.06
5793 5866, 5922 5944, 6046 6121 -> 0.32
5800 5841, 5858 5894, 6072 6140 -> 0.48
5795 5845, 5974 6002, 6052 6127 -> 0.21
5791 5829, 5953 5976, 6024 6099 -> 0.32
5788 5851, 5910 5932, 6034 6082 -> 0.39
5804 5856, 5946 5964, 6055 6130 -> 0.31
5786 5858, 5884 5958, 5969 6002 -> 0.33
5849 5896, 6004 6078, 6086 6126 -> -0.04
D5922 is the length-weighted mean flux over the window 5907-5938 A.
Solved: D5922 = 0.654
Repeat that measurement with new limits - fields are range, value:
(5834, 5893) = 0.715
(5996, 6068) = 0.878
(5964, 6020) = 0.778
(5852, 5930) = 0.61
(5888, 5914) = 0.5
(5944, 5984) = 0.713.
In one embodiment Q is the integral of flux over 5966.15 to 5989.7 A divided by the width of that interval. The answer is 0.743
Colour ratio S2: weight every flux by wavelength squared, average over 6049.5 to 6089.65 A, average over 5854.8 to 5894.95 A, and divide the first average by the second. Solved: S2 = 1.66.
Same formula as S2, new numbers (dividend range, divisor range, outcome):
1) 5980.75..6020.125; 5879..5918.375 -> 1.60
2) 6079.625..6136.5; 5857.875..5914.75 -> 1.79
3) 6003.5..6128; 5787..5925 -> 1.31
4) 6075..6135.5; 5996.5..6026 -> 1.21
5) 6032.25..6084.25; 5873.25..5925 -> 1.79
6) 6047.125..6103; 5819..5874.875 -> 1.23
